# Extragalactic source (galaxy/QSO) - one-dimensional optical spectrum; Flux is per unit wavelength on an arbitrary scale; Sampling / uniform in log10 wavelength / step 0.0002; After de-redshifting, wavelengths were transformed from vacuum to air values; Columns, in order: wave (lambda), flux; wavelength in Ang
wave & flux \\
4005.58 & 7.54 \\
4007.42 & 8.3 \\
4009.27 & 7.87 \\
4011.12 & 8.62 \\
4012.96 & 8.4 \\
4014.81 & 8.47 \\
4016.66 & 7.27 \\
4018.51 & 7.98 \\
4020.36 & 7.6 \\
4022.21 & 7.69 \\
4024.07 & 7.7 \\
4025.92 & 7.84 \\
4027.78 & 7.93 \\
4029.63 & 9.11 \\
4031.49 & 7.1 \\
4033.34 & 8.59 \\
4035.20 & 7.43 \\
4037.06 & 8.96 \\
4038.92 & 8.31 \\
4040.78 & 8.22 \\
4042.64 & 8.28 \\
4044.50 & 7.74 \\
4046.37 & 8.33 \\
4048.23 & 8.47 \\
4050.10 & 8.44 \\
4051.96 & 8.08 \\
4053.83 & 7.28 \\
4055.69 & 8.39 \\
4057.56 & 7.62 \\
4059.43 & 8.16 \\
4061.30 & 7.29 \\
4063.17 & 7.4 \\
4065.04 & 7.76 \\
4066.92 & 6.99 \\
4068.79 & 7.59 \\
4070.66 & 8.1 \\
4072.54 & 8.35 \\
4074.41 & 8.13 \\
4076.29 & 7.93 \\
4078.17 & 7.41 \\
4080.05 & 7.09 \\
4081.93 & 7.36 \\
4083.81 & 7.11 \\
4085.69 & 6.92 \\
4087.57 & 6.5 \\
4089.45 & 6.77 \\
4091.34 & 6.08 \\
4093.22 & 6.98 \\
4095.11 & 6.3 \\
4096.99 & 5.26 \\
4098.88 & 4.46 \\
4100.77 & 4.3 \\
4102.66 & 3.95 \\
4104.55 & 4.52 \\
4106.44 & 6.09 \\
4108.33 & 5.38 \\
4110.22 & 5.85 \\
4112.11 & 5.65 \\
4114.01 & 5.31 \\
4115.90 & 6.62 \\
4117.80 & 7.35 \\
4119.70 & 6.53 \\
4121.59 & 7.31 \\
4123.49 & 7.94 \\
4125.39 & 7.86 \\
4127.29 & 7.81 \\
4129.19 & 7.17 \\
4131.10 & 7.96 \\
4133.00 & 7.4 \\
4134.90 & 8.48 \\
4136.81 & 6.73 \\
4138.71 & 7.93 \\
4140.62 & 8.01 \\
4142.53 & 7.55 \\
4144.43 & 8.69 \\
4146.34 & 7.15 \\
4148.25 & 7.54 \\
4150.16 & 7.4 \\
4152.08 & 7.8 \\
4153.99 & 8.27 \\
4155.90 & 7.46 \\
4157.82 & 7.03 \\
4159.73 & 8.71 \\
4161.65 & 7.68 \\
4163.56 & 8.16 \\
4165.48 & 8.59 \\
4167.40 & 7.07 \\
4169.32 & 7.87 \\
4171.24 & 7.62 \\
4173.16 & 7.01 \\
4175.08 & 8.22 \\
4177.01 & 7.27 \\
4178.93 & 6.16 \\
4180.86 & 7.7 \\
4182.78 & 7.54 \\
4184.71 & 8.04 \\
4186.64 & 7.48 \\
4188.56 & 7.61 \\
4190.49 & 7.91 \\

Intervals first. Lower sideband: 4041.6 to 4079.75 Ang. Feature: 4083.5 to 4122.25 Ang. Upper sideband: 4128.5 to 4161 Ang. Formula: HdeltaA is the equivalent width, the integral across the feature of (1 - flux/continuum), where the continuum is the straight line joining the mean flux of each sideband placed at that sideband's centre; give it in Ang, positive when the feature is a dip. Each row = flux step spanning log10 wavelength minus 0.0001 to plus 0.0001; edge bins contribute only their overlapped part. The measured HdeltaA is 9.3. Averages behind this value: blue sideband 7.87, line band 5.94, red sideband 7.73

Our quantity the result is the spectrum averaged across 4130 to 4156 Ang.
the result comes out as 7.75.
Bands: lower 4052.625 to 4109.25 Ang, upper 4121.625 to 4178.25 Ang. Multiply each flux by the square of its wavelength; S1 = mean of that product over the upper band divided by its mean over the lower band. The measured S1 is 1.18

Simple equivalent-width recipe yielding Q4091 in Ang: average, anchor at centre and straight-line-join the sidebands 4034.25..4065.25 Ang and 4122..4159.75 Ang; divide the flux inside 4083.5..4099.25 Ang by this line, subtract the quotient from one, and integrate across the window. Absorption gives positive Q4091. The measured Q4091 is 3.17 Ang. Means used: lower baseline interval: 8.02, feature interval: 6.3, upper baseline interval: 7.71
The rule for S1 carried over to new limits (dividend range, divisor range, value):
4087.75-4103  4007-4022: 0.73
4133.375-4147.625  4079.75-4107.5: 1.34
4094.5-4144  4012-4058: 0.85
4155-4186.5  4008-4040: 1.02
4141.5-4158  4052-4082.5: 1.04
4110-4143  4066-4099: 1.05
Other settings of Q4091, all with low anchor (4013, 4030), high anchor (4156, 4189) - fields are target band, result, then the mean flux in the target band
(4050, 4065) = 0.1 Ang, 7.8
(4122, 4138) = 0.1 Ang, 7.66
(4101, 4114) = 4.3 Ang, 5.19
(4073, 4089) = 1.0 Ang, 7.32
